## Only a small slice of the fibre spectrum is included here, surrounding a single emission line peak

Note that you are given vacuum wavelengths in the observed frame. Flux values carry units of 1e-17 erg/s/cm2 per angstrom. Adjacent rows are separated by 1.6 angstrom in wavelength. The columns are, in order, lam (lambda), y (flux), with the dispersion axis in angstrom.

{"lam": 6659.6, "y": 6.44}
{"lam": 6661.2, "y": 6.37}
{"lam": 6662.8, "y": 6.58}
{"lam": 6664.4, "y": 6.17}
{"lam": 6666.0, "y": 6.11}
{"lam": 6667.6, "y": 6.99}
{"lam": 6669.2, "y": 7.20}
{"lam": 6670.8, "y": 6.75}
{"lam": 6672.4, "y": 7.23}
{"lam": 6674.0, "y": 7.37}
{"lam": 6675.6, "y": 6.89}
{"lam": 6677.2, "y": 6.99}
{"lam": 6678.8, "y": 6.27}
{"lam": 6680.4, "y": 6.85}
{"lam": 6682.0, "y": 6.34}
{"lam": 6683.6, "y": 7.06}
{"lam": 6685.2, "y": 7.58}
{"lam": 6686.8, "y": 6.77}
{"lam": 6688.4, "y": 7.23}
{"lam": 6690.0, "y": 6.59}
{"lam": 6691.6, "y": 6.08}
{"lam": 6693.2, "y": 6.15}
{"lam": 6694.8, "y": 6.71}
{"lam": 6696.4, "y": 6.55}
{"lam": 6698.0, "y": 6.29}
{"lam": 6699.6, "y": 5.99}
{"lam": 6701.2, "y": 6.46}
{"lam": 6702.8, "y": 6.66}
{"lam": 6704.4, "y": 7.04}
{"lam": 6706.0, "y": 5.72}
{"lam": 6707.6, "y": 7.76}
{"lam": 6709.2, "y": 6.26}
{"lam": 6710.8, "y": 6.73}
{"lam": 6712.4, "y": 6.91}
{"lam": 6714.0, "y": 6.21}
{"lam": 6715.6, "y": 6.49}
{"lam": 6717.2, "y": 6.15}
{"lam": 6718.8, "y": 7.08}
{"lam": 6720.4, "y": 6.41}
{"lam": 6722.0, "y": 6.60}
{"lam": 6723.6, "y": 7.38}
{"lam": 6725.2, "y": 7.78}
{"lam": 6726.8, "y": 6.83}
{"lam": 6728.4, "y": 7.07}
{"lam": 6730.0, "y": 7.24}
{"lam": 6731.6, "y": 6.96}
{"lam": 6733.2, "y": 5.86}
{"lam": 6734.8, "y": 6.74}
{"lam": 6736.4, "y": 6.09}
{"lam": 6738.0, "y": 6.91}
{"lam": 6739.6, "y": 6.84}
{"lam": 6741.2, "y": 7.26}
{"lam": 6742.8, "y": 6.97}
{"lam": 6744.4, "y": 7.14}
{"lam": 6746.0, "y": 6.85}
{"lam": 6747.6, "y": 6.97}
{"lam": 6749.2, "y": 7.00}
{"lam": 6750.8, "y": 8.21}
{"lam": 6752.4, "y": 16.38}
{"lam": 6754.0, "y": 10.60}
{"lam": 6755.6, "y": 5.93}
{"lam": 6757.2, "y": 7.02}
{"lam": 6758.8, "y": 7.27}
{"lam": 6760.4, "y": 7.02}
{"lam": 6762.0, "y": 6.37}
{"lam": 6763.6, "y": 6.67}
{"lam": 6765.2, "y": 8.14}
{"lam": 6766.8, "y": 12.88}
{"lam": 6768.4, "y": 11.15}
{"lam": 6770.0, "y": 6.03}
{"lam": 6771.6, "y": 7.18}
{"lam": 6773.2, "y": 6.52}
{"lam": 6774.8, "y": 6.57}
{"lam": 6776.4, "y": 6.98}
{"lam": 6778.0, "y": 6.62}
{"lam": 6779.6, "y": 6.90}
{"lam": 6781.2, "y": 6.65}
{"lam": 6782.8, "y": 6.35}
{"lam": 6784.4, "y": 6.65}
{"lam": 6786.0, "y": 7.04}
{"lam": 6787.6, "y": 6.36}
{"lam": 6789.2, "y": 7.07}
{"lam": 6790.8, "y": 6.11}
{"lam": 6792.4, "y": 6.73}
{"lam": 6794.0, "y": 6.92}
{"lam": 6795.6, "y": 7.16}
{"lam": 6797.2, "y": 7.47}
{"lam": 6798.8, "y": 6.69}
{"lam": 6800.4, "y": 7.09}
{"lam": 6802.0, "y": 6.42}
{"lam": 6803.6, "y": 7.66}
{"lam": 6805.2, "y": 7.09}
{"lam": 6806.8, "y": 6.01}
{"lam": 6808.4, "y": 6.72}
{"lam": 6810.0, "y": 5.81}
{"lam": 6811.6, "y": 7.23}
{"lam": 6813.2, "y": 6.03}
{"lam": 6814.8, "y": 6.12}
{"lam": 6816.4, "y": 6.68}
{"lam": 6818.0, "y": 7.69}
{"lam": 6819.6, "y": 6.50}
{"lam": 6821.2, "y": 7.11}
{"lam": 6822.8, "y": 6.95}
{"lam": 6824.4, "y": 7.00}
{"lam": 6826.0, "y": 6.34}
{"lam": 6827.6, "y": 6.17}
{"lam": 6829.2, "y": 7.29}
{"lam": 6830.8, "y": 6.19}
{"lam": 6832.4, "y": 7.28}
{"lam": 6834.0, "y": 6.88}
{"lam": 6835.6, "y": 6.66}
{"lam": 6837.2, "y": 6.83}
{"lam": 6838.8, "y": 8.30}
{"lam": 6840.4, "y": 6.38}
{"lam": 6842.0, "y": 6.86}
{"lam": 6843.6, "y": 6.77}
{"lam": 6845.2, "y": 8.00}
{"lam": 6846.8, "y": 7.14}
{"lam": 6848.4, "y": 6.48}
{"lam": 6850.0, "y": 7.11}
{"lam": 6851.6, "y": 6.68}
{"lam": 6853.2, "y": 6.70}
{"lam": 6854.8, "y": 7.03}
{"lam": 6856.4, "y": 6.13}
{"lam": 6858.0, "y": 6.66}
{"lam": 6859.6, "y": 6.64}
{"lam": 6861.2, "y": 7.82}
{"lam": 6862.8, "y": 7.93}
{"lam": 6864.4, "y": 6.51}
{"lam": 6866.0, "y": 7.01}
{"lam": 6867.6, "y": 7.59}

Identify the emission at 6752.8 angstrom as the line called [S II] 6716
